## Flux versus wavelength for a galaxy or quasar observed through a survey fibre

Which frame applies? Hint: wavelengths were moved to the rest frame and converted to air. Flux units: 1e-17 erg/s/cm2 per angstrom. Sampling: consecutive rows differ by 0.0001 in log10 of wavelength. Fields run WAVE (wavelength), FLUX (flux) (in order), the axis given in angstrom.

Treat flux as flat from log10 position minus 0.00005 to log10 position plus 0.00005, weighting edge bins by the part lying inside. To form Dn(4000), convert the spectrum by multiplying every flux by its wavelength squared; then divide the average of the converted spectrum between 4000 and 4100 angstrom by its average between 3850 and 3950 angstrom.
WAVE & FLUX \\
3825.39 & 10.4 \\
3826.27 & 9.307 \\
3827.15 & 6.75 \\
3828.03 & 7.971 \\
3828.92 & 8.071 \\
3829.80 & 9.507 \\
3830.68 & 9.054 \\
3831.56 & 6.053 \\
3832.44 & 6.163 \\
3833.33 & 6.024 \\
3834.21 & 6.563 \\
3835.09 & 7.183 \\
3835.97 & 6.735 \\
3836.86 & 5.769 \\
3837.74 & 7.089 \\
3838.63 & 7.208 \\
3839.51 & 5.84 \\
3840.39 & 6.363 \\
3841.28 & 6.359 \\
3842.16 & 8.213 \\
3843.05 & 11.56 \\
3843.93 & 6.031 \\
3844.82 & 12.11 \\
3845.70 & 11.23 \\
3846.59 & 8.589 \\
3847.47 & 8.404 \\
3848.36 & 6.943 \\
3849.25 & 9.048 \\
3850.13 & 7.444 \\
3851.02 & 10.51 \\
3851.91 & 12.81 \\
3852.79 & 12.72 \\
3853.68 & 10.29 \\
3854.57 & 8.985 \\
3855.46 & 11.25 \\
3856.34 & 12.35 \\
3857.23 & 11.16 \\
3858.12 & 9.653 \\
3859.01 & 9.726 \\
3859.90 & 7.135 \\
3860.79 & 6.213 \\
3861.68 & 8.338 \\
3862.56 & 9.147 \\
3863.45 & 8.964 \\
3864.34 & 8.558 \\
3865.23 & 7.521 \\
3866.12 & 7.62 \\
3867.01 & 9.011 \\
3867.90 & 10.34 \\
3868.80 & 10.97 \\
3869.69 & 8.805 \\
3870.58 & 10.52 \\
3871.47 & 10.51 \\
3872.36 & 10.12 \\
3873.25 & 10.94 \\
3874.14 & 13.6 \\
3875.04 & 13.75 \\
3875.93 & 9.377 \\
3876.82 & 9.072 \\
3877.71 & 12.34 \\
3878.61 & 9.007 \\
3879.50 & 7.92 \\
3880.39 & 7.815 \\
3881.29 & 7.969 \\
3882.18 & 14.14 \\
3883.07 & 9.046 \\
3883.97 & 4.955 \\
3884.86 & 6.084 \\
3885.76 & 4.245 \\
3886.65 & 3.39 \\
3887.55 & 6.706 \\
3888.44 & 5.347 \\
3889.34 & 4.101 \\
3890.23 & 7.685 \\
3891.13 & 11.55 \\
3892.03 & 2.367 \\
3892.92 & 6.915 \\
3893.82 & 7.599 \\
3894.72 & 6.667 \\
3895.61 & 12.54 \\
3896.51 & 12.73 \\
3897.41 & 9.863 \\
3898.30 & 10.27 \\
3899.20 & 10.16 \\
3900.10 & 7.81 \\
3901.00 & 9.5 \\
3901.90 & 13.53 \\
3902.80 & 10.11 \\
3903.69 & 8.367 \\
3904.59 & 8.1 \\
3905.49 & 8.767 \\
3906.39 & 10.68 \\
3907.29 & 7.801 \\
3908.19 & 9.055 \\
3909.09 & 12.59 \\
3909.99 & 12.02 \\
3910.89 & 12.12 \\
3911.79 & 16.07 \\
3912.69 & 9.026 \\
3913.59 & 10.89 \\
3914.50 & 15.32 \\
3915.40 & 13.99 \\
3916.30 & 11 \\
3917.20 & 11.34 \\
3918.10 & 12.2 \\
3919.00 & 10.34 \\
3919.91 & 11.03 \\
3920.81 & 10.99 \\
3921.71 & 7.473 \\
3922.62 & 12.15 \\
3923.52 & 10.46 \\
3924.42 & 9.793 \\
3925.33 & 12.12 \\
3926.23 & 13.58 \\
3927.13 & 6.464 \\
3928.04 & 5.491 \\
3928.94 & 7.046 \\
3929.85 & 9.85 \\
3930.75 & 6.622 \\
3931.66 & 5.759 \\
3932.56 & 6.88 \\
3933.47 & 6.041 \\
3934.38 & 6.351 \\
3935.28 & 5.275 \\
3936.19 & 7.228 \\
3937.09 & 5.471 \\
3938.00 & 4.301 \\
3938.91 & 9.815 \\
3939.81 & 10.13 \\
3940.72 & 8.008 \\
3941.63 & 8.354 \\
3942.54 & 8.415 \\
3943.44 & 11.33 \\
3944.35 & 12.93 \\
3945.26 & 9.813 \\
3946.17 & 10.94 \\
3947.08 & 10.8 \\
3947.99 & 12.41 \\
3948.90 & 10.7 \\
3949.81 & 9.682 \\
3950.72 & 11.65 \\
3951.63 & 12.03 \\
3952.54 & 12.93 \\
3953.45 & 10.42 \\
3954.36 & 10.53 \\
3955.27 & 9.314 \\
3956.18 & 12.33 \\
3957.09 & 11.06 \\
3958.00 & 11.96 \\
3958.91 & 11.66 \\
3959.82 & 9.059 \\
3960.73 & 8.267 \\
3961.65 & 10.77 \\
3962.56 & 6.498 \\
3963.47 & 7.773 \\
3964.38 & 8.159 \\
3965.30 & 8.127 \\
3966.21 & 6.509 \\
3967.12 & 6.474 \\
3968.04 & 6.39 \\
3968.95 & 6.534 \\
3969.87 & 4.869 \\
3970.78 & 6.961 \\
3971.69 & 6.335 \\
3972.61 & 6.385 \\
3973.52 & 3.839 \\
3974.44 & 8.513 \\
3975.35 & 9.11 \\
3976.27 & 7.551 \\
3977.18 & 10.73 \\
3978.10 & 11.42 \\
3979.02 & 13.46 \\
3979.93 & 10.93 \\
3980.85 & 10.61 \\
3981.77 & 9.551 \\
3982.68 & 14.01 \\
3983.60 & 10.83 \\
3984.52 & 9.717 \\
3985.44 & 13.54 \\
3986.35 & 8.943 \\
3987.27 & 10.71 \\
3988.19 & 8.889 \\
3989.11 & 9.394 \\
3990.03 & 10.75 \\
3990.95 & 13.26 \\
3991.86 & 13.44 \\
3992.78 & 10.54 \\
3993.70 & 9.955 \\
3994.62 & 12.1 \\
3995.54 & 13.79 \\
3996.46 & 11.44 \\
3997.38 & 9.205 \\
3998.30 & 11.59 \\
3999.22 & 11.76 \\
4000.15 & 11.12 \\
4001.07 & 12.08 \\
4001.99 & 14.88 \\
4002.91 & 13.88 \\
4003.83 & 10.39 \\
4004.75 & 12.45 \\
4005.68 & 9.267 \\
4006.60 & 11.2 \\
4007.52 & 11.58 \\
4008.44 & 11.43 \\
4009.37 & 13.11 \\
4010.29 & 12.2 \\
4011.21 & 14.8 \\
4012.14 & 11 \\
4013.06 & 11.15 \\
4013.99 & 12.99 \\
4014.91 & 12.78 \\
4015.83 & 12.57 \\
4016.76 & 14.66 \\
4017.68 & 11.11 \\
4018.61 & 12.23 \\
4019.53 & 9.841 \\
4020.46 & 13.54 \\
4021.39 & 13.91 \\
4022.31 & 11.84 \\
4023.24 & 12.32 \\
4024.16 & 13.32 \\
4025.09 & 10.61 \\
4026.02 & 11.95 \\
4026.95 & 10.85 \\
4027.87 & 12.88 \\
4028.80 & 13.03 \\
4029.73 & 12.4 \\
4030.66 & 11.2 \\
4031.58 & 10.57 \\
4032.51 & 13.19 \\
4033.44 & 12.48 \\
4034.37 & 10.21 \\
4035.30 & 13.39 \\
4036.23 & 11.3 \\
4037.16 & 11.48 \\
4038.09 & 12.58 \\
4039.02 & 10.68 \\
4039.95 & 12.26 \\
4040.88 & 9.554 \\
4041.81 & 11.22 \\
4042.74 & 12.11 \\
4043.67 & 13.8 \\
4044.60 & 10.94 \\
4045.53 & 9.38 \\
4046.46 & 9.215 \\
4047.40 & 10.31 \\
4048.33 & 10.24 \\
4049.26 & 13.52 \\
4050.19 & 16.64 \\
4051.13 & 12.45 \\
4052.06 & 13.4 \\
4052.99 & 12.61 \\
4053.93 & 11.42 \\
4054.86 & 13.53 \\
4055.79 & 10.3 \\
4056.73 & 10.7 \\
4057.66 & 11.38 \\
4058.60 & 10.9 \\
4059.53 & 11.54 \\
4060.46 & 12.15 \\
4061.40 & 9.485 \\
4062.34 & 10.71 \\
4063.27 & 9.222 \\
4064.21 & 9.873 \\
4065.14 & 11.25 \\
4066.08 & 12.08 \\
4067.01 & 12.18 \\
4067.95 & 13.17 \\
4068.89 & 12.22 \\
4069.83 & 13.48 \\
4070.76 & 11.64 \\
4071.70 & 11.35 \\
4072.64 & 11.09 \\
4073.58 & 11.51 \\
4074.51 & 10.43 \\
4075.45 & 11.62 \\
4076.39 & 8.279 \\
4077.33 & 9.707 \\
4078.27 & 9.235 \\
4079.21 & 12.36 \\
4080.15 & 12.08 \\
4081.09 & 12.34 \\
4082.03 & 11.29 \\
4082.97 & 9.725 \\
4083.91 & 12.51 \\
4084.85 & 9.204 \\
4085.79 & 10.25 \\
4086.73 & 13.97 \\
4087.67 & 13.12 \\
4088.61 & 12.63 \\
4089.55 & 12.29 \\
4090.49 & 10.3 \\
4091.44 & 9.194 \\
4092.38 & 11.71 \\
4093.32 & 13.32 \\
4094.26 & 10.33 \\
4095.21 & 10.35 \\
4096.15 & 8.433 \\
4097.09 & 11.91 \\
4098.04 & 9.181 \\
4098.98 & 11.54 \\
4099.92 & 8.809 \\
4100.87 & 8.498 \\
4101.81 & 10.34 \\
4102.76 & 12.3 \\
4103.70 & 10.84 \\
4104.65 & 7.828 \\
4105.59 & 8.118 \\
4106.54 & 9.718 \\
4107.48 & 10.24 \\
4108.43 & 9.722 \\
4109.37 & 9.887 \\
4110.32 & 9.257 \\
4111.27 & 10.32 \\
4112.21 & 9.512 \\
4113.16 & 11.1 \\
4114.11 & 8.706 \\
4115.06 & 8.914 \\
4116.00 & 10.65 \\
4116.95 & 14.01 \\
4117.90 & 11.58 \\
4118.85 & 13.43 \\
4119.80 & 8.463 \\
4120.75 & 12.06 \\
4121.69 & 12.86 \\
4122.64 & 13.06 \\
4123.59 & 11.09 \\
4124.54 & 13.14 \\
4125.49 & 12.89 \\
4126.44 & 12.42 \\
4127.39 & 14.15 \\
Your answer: 1.33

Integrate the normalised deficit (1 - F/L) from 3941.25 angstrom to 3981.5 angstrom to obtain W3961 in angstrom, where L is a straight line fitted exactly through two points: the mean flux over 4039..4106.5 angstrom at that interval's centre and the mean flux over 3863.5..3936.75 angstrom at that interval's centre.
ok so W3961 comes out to 2.1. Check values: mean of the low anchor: 9.29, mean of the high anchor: 11.2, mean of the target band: 9.42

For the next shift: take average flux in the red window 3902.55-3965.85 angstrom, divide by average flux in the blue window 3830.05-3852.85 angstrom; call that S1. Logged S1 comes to 1.2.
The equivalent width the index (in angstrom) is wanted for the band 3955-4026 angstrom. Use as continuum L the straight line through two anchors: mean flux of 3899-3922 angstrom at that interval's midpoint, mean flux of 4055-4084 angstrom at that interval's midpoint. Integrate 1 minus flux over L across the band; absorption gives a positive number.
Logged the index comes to 2.3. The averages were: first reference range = 10.8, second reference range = 11.2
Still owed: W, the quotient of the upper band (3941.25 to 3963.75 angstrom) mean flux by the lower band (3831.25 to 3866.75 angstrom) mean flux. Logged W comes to 1.23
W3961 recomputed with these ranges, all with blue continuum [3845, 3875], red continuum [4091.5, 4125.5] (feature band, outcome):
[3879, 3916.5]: 2.62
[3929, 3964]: 2.74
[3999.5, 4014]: -2.53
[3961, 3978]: 4.58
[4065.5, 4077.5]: -1.13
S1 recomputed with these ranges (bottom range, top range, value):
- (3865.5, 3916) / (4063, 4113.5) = 1.14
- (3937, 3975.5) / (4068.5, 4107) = 1.20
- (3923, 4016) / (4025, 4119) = 1.12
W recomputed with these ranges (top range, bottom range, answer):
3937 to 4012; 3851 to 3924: 1.05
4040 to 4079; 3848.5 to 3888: 1.22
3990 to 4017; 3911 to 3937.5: 1.26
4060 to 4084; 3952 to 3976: 1.31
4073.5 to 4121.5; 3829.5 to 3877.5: 1.18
